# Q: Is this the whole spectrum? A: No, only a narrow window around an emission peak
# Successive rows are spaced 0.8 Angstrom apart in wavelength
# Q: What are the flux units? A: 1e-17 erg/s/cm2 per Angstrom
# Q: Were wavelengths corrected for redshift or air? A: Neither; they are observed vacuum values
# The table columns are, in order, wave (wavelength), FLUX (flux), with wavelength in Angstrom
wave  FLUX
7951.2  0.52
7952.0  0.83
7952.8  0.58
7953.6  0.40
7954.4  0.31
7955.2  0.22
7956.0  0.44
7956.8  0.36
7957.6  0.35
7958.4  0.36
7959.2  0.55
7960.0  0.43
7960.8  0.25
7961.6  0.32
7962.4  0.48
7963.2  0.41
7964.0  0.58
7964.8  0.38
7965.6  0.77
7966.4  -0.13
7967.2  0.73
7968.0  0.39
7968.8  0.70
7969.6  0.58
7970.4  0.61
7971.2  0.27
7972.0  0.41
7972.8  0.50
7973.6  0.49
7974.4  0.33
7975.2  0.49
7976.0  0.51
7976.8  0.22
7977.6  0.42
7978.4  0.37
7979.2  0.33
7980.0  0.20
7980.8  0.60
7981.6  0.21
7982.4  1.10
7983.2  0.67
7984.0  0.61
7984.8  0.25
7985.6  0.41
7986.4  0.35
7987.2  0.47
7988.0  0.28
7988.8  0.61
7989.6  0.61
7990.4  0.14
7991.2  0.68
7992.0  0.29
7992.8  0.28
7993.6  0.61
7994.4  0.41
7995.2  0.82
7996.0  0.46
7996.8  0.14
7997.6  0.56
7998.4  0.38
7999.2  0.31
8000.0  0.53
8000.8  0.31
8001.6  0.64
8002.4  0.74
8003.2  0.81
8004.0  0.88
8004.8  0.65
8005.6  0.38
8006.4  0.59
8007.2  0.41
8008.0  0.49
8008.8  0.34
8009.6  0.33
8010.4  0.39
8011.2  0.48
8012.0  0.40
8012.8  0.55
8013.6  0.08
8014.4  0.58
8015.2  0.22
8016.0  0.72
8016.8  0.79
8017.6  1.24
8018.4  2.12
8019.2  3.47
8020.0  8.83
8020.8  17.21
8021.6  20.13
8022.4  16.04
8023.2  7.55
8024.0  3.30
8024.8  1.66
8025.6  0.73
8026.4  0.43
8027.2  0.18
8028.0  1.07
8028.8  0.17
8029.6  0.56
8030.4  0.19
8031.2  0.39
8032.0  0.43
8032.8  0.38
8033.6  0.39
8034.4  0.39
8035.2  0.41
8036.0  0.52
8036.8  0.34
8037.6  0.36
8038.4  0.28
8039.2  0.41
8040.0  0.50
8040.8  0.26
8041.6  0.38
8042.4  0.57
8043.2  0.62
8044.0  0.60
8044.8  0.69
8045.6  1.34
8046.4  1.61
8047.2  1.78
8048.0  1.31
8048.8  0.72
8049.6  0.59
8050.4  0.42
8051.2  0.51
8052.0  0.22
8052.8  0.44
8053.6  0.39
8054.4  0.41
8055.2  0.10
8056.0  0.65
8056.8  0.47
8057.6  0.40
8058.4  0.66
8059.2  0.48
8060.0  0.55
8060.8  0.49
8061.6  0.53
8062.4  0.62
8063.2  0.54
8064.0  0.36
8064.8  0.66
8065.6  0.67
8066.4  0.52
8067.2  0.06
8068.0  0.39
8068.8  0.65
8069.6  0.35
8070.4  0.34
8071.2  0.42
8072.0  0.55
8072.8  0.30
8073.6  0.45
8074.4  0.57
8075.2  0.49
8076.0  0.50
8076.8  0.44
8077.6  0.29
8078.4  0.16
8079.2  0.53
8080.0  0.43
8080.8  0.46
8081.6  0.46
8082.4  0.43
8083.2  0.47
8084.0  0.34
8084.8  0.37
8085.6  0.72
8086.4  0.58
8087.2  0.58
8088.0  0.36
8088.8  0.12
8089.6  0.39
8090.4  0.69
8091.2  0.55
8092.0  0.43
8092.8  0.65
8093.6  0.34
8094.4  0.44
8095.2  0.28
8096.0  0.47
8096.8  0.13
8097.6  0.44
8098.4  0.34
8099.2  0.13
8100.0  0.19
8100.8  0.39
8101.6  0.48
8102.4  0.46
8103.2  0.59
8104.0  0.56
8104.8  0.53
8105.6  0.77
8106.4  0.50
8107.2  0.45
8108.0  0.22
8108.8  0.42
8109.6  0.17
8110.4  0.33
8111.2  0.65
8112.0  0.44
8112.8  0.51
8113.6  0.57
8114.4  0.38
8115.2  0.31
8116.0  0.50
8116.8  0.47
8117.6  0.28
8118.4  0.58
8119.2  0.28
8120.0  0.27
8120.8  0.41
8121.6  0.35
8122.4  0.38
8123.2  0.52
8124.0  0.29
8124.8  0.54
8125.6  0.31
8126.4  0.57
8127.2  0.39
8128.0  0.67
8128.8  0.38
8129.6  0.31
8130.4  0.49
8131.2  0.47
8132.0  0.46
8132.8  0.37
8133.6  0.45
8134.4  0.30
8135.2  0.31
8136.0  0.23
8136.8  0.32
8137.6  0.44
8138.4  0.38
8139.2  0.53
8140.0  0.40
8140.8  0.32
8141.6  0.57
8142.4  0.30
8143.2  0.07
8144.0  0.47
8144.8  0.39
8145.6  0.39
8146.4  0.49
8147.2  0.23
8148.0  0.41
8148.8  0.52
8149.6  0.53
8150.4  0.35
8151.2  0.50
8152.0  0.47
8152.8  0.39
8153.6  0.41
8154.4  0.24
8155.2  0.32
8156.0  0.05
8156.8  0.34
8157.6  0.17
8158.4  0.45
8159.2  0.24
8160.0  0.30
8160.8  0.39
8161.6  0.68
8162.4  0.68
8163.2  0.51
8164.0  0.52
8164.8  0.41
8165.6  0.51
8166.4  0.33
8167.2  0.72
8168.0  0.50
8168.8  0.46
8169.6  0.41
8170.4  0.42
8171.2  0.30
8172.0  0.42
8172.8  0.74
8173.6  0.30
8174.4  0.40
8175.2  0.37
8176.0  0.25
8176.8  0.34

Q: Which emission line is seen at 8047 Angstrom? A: [N II]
